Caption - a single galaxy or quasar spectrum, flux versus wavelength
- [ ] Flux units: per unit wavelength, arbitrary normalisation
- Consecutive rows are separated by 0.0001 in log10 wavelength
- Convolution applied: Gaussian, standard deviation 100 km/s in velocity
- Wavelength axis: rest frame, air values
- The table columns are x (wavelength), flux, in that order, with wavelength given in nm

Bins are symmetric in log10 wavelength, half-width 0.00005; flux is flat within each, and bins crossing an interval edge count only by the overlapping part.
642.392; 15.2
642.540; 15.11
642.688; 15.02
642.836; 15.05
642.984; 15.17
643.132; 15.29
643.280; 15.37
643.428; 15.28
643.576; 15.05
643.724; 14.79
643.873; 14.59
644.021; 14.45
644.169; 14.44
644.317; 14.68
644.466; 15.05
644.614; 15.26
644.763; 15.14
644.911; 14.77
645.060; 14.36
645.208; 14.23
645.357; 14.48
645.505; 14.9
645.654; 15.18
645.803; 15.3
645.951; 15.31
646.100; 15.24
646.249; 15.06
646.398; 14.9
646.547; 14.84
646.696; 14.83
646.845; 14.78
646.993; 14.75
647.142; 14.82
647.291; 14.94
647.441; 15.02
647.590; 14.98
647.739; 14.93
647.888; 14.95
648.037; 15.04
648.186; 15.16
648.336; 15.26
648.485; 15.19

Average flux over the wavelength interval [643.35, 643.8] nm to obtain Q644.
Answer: 15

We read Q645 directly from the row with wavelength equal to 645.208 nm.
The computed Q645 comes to 14.23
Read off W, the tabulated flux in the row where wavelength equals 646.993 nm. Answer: 14.75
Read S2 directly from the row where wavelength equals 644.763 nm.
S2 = 15.14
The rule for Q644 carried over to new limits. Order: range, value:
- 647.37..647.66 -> 15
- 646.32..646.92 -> 14.8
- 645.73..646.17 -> 15.3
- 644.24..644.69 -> 15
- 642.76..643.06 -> 15.1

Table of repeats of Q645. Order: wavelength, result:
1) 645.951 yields 15.31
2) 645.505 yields 14.9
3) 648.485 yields 15.19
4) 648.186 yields 15.16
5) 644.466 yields 15.05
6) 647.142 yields 14.82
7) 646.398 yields 14.9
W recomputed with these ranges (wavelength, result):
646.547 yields 14.84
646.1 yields 15.24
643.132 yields 15.29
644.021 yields 14.45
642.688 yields 15.02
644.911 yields 14.77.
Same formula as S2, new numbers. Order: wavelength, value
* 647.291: 14.94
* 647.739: 14.93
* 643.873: 14.59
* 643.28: 15.37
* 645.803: 15.3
